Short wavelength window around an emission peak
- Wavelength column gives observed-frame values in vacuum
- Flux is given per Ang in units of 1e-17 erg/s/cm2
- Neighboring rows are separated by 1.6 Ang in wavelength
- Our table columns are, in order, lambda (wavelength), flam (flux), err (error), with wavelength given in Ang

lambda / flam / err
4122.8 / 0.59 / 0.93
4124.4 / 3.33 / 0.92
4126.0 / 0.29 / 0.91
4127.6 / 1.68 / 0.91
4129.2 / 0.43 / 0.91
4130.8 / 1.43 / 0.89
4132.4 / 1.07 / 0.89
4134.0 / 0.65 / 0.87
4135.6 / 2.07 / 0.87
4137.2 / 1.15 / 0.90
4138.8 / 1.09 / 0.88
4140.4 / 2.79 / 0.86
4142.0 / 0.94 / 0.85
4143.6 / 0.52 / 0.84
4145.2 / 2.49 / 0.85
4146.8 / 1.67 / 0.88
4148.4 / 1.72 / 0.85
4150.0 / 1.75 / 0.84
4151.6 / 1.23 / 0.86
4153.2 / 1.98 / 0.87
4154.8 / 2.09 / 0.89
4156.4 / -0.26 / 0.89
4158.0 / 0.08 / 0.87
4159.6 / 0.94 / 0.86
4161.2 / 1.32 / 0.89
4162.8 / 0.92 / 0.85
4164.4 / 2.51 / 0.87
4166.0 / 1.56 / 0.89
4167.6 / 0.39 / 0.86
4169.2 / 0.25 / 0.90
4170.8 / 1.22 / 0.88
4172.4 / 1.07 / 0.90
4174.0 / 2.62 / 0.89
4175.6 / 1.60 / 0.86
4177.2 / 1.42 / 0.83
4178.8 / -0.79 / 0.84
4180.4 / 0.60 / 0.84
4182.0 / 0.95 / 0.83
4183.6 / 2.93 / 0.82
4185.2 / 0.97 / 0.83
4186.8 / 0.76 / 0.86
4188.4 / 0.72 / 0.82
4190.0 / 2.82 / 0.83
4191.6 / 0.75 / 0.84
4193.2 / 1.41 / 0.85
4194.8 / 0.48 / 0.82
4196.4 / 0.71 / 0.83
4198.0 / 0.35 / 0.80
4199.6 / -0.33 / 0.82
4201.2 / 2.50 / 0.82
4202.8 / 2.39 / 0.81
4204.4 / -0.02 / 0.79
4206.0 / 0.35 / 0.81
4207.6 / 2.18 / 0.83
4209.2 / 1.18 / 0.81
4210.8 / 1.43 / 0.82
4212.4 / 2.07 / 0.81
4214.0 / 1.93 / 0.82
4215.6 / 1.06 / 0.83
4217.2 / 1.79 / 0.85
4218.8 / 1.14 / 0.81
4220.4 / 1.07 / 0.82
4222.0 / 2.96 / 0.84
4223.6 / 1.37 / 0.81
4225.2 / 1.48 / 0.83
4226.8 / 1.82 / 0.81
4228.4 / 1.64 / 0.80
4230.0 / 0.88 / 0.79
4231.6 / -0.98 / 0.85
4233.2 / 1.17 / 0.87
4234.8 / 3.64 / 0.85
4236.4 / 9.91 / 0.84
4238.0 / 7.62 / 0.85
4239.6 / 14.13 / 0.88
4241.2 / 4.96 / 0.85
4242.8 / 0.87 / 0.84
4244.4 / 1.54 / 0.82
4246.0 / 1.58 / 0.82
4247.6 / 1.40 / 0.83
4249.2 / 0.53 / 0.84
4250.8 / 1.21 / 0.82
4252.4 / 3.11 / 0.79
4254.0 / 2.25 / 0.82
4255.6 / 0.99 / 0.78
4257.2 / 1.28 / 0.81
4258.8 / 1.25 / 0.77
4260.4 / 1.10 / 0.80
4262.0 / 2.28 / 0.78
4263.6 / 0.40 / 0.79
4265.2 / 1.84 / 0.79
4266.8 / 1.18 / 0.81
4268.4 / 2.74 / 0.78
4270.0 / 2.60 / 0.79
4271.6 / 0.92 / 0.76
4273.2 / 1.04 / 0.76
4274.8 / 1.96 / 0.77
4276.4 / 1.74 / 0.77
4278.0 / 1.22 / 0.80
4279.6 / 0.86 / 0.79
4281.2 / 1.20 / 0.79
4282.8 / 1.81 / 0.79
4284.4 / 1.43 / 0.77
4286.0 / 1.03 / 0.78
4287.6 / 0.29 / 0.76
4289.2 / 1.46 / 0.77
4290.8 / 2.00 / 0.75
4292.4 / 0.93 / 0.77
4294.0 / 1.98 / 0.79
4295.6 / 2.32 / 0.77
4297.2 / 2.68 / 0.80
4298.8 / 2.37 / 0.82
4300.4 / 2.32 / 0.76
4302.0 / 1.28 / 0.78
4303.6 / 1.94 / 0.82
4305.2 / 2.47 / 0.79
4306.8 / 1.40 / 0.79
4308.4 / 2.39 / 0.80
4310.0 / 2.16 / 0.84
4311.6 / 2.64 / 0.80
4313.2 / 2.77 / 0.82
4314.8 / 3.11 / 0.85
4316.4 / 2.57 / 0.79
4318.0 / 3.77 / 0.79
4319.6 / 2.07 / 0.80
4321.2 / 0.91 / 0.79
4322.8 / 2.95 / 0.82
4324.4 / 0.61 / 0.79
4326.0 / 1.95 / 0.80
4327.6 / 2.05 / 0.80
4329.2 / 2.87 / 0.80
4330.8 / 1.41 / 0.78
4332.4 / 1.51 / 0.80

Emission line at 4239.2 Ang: [O II] 3727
